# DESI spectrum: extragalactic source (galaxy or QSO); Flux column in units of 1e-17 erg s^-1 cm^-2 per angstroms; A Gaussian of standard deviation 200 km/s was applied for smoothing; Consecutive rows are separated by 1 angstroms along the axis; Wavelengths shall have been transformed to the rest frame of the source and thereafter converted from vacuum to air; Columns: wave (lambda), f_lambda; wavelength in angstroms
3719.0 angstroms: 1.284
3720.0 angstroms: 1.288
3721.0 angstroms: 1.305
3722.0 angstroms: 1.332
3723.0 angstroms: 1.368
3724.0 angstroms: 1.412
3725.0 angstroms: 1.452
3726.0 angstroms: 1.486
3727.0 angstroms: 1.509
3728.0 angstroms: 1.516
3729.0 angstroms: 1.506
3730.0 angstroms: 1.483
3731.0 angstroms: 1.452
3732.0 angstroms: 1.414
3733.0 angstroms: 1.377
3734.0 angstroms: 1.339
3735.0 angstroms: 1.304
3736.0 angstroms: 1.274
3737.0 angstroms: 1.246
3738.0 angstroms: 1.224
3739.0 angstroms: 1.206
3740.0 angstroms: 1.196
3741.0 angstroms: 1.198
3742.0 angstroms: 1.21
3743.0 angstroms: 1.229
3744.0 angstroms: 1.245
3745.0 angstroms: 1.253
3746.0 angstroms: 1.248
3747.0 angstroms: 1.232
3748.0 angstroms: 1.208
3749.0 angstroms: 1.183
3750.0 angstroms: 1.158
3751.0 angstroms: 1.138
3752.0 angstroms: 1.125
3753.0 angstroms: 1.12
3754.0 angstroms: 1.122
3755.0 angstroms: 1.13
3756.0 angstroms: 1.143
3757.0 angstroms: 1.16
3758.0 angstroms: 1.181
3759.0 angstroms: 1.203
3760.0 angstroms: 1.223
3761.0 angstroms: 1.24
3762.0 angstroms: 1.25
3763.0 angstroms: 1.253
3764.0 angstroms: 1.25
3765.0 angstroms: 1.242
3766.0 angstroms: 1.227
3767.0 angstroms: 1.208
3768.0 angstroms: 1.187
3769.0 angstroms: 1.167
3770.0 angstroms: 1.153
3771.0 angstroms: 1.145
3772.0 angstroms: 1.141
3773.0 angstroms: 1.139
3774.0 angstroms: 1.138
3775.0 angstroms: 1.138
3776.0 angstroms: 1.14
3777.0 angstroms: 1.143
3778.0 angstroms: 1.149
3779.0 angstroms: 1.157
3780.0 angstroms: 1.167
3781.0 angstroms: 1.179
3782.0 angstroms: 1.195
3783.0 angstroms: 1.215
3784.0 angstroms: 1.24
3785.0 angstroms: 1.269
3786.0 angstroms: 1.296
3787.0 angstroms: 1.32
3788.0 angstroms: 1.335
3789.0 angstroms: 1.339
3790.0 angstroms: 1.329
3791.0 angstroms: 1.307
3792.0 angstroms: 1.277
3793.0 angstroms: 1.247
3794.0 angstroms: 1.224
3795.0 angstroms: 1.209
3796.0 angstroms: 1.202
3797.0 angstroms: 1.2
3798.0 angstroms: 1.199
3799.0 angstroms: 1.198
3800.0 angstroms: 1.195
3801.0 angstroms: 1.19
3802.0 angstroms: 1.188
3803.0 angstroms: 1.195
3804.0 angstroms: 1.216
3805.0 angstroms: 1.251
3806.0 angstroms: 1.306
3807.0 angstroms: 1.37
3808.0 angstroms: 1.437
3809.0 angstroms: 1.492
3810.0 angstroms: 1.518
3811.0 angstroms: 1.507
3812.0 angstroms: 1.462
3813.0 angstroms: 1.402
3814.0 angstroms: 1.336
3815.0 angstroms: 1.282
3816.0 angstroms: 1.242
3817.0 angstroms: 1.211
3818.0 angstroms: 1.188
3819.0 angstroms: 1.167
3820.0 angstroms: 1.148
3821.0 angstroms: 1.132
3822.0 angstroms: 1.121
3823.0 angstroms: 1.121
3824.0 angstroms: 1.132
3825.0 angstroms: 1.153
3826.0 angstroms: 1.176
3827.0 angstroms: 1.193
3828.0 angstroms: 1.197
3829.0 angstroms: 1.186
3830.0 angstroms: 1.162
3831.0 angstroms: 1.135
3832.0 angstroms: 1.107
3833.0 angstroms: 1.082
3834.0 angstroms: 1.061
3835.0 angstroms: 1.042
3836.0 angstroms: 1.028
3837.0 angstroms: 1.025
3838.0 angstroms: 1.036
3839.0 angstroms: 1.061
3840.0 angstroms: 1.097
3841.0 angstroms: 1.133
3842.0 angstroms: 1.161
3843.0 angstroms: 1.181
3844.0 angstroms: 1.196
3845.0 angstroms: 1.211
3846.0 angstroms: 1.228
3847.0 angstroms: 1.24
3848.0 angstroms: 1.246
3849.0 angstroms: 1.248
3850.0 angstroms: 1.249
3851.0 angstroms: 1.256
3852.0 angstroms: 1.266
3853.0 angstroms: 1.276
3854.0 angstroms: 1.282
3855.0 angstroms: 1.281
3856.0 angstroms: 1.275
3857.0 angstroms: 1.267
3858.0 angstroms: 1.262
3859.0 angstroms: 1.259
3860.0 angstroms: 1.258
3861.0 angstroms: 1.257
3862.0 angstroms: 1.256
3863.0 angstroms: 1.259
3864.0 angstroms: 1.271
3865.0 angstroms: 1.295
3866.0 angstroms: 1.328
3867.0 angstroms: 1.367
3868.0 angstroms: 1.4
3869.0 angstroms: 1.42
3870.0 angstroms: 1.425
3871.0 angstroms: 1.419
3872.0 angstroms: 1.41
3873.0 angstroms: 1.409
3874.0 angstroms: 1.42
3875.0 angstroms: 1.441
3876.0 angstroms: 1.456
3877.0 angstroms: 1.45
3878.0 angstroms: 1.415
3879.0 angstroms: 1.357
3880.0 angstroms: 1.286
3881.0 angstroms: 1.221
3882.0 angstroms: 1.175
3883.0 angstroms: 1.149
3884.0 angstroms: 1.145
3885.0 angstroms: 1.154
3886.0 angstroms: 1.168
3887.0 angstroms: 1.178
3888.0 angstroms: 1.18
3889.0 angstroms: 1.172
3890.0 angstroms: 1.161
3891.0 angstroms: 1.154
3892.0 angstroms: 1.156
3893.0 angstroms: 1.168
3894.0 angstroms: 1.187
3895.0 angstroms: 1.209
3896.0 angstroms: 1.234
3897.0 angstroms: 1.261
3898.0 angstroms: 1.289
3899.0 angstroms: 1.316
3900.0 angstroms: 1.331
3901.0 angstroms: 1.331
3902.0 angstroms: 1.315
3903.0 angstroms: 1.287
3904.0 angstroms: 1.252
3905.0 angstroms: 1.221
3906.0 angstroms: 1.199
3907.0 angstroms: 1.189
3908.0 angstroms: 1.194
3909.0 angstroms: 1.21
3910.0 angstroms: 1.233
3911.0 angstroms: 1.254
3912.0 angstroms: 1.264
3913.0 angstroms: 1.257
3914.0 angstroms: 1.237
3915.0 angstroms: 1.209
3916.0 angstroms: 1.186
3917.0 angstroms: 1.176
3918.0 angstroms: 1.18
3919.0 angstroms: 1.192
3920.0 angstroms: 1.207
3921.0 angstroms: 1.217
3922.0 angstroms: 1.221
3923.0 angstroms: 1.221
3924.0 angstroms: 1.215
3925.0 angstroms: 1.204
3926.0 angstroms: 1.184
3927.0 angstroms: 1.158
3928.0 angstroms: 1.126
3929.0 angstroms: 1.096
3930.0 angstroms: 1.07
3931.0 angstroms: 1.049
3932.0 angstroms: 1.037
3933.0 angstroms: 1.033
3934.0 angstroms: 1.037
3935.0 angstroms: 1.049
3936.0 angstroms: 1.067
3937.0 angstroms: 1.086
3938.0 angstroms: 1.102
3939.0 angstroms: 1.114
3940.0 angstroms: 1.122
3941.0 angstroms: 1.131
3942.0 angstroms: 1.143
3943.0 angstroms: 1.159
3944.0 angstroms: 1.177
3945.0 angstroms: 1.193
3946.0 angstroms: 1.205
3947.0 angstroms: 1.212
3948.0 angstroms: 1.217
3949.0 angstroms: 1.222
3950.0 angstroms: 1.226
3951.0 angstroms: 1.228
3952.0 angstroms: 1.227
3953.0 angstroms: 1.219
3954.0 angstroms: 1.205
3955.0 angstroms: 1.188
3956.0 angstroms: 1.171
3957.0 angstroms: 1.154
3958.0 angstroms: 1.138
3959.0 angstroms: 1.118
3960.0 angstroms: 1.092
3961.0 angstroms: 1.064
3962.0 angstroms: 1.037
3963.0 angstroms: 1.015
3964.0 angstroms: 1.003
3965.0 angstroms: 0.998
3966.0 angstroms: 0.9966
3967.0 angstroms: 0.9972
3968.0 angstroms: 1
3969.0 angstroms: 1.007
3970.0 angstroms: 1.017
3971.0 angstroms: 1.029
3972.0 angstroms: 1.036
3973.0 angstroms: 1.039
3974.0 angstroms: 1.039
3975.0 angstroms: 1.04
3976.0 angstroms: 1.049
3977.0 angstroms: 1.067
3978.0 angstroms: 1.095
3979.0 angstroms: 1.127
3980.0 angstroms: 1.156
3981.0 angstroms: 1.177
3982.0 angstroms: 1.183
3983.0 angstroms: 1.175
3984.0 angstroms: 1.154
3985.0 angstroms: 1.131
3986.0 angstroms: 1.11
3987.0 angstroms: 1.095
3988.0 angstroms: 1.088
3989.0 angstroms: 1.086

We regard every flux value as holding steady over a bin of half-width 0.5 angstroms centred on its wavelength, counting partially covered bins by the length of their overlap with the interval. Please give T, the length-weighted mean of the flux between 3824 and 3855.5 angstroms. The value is 1.17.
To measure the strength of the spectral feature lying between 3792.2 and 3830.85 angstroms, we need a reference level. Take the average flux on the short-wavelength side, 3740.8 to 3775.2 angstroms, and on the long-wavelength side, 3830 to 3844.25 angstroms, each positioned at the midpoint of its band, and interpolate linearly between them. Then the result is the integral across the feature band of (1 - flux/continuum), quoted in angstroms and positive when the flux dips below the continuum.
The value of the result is -4.1 angstroms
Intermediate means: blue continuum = 1.19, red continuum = 1.1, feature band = 1.25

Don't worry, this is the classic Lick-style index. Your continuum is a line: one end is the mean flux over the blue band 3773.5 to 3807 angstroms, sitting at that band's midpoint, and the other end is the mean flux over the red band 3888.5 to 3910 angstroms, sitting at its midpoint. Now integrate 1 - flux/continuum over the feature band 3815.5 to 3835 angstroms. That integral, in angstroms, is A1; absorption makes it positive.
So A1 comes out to 1.21 angstroms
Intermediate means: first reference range 1.23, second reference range 1.23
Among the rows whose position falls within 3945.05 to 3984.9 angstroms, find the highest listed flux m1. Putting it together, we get 1.228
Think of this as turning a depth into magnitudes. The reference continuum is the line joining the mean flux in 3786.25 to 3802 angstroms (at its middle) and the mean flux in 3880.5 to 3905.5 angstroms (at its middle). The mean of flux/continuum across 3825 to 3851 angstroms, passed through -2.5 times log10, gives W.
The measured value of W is 0.08 mag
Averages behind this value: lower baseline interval 1.25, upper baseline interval 1.22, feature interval 1.15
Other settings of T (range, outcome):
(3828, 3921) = 1.24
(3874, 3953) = 1.2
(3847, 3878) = 1.32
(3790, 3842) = 1.21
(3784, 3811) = 1.28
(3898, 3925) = 1.24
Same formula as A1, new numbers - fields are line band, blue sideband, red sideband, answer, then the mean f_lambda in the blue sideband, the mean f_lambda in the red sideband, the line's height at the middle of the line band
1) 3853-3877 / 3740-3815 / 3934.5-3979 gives -3.4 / 1.23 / 1.11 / 1.17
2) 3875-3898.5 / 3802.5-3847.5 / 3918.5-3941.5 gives -1.5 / 1.21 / 1.13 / 1.16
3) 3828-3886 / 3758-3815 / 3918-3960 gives -1.9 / 1.25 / 1.15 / 1.2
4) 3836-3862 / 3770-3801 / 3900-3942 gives -0.3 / 1.21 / 1.18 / 1.2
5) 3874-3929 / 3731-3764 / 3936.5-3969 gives -3.9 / 1.22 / 1.13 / 1.15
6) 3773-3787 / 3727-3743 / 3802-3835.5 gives 1.0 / 1.33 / 1.23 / 1.28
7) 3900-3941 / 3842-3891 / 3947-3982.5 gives 0.3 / 1.28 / 1.1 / 1.18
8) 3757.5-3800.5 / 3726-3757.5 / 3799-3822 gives 2.1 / 1.27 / 1.29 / 1.28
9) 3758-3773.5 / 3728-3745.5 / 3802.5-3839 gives 0.9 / 1.31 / 1.22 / 1.28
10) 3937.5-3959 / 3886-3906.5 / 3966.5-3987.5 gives -0.8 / 1.23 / 1.08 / 1.13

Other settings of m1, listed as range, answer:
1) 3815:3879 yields 1.456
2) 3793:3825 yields 1.518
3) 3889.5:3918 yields 1.331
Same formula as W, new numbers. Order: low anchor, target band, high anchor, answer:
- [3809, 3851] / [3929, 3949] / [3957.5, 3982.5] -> -0.03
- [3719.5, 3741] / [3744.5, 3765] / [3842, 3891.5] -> 0.13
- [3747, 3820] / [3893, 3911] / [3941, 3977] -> -0.09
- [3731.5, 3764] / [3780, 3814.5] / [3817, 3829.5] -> -0.09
